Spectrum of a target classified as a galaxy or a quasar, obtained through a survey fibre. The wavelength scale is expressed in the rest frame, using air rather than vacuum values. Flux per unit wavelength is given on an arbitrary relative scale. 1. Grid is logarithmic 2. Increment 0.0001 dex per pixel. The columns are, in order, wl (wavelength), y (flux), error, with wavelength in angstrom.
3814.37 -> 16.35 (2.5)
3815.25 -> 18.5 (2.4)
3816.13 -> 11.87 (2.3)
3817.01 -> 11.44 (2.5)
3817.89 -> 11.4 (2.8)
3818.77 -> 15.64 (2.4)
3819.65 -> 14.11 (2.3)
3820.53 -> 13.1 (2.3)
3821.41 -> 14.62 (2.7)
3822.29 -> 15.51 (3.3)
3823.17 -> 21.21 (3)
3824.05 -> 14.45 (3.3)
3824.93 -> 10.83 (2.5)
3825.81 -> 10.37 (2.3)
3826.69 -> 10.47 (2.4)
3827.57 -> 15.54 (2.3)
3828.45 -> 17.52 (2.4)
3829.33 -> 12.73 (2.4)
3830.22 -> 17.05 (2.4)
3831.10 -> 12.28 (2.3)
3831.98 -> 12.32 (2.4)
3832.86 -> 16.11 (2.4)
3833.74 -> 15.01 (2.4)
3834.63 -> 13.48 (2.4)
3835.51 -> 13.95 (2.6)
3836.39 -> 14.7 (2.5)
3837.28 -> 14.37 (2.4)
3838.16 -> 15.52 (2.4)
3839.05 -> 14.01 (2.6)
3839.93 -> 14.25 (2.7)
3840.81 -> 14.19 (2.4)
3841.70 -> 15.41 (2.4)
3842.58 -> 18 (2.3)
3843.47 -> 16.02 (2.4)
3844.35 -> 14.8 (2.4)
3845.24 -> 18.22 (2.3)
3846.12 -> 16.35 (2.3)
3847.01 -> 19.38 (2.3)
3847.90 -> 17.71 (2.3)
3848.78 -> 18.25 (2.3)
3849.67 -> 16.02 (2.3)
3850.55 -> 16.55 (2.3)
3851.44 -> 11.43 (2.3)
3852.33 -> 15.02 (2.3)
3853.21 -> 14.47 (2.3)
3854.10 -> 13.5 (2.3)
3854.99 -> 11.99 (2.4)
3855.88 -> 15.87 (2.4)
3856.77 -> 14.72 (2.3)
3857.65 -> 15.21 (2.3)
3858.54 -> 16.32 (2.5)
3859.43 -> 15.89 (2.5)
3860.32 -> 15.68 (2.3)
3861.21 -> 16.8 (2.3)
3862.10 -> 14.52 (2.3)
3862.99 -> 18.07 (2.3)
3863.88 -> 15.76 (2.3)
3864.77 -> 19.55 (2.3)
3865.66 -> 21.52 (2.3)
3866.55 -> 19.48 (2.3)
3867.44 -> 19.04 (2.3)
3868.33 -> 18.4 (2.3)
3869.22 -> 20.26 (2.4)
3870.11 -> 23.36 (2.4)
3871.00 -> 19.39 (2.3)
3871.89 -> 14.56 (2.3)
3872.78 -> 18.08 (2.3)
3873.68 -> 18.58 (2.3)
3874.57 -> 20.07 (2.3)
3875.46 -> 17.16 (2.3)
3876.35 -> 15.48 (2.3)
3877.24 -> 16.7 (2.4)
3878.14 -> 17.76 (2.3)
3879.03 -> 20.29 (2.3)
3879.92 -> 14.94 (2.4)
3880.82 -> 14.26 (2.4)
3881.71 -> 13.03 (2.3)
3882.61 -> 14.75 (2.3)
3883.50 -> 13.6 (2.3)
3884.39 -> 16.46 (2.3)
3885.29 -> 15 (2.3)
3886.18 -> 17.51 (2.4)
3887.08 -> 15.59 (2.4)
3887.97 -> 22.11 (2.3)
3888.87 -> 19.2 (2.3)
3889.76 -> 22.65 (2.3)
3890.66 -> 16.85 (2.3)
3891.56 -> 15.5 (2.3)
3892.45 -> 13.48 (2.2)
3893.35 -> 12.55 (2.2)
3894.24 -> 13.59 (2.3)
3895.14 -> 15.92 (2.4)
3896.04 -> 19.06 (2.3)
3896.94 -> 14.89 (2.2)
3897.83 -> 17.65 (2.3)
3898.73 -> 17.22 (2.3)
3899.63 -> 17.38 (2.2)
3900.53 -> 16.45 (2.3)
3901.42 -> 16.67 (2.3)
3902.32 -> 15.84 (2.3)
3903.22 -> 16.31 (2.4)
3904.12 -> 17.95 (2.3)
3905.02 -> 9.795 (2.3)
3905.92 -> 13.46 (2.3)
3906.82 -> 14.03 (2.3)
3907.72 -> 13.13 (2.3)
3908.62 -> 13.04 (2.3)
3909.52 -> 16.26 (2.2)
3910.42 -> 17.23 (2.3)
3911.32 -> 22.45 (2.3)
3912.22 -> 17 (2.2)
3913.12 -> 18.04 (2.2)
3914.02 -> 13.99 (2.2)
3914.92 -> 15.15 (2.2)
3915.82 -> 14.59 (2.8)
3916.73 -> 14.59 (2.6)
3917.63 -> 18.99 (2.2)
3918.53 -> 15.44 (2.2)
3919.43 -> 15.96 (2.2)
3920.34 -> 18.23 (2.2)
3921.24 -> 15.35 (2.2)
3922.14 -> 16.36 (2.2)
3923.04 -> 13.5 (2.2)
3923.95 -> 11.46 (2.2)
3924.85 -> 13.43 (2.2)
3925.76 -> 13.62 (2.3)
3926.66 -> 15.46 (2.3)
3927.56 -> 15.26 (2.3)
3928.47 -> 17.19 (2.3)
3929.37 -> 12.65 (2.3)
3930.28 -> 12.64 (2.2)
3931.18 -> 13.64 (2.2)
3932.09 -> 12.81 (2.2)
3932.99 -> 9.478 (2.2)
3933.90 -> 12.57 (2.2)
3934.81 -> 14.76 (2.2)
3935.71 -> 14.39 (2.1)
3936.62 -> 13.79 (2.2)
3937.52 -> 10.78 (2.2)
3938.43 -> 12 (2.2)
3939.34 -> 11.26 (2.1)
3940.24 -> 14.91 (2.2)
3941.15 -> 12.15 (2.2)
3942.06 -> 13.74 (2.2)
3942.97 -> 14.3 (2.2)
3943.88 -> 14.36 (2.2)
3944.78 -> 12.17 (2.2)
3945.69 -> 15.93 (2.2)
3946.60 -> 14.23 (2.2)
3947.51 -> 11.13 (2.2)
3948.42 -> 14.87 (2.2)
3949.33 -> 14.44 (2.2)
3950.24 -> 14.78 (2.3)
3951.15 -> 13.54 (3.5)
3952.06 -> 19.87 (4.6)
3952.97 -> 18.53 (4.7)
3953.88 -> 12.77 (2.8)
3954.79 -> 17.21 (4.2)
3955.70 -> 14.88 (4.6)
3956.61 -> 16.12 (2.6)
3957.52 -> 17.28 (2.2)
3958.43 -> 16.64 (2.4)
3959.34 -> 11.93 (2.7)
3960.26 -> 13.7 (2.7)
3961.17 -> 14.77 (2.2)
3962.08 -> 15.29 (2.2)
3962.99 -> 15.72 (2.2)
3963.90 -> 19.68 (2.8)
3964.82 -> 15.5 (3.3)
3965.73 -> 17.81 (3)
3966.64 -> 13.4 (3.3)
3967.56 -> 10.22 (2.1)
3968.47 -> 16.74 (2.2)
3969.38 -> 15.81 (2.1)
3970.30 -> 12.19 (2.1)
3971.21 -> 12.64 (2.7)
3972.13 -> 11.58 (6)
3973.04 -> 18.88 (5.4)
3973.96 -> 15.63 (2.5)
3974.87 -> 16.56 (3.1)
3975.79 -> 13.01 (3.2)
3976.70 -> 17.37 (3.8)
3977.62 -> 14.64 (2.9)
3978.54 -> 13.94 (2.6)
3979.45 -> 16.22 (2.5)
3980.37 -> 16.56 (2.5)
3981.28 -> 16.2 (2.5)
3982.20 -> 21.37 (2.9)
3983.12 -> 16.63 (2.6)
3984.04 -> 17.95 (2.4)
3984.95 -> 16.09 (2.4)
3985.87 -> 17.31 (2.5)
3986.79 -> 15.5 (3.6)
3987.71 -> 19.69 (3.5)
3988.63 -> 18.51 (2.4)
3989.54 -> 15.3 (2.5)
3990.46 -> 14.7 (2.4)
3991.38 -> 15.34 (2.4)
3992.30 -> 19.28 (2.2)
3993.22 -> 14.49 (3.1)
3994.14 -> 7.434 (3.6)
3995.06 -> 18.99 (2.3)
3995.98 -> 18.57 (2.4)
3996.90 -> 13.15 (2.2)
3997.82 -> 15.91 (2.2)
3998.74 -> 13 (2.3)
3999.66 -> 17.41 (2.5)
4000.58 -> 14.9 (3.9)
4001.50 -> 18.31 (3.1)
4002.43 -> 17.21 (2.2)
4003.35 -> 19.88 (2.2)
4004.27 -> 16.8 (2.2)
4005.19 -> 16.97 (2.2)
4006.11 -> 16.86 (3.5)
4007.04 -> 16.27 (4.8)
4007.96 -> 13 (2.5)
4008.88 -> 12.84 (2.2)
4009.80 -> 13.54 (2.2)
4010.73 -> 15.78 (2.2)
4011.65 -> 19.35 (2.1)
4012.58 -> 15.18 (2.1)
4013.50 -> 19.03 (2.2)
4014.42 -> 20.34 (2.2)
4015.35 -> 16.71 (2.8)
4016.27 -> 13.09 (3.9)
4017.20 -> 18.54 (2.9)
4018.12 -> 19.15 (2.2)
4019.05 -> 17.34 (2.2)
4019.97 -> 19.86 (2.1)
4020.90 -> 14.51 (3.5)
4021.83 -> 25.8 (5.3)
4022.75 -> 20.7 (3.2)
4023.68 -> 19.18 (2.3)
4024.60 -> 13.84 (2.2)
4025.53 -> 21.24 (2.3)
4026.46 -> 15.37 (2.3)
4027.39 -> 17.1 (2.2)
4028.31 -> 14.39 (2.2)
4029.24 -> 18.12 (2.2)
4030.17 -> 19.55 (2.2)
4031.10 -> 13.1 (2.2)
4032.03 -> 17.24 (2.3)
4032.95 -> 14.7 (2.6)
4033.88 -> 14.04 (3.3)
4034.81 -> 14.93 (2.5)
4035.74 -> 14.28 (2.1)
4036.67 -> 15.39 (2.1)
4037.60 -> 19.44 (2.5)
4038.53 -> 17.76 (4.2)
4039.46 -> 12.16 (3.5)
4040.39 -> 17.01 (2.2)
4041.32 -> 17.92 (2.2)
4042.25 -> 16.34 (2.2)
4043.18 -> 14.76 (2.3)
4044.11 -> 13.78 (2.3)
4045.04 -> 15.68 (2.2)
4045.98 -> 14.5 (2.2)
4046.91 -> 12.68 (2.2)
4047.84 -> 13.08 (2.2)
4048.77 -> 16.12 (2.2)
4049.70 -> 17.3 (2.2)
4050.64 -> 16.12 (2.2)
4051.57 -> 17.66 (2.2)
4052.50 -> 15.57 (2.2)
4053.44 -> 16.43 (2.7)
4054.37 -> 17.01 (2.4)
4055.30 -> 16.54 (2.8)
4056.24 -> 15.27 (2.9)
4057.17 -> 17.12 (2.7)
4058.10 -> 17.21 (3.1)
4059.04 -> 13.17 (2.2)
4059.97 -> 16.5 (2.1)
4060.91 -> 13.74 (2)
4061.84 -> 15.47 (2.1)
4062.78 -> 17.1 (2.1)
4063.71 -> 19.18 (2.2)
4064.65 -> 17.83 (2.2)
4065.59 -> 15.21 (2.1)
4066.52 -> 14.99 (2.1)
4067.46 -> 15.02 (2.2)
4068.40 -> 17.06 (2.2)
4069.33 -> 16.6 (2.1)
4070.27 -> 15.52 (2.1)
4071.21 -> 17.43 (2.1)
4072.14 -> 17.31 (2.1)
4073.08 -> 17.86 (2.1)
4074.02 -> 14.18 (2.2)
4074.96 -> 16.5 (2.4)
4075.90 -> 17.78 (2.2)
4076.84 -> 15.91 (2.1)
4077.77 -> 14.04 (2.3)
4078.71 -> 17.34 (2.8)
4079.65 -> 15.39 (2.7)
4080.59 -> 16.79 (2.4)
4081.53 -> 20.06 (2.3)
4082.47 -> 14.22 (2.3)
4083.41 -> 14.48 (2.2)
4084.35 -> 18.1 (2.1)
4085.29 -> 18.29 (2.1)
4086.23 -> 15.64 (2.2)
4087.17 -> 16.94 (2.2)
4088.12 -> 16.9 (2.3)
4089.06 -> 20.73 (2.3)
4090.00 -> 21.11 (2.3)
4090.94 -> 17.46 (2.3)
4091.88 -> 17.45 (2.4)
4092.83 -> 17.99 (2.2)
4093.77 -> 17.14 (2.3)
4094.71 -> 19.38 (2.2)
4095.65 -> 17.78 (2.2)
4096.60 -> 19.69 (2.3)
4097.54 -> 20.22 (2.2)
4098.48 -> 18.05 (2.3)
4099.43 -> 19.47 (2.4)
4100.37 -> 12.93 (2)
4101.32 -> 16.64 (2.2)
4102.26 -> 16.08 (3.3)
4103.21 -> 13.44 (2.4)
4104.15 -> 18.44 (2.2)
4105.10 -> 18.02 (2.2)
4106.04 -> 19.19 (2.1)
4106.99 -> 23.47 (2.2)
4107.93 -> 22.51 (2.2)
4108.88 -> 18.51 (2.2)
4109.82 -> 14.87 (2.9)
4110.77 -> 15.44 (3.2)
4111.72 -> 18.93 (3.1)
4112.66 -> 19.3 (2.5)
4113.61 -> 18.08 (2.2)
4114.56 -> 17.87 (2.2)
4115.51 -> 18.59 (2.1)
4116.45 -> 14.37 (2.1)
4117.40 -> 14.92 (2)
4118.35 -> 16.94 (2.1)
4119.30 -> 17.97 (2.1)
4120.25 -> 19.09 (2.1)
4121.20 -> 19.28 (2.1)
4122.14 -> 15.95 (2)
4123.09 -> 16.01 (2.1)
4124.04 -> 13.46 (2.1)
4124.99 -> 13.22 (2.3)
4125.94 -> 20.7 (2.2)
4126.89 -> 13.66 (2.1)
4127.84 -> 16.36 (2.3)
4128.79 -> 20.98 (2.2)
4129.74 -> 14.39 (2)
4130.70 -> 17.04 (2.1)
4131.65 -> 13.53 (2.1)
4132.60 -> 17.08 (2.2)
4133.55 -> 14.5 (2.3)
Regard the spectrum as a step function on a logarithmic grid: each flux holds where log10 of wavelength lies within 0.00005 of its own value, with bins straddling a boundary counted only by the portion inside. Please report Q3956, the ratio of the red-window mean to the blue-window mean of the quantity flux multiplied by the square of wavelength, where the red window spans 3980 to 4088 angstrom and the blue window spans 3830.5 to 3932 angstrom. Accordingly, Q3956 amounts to 1.11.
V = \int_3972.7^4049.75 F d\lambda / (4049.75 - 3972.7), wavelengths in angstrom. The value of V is 16.4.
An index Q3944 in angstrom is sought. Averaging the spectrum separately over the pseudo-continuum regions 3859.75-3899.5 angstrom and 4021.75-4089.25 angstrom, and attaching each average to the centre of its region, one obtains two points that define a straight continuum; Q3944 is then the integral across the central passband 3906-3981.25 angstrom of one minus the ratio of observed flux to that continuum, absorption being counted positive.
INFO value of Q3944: 9.3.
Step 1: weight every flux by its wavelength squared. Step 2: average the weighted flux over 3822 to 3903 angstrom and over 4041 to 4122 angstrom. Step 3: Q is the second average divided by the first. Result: 1.17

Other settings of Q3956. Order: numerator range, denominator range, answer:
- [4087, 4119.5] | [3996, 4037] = 1.12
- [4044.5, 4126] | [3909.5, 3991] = 1.19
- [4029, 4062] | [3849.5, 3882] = 1.03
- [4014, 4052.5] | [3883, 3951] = 1.17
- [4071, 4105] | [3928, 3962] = 1.31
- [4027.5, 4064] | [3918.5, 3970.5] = 1.15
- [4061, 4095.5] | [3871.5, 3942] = 1.20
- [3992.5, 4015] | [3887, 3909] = 1.06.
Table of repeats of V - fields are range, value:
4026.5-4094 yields 16.3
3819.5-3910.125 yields 15.9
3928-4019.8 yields 15.4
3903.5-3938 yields 14.7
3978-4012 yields 16.2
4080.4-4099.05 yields 17.9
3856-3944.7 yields 15.8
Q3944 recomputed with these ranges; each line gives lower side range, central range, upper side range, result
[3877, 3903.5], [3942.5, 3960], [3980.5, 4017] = 1.5 angstrom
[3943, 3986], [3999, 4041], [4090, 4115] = -1.0 angstrom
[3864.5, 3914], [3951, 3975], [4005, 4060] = 1.8 angstrom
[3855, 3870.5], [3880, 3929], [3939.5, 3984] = 2.1 angstrom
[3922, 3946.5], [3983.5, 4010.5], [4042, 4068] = -2.5 angstrom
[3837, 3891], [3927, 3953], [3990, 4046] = 4.4 angstrom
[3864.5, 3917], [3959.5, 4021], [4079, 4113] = 4.3 angstrom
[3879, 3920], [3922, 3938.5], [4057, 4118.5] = 2.8 angstrom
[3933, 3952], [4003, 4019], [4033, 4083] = -1.8 angstrom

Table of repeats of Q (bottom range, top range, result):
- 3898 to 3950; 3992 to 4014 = 1.14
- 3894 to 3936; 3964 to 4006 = 1.09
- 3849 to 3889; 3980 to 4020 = 1.06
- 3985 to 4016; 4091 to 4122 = 1.16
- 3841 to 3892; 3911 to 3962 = 0.90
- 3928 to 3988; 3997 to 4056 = 1.14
